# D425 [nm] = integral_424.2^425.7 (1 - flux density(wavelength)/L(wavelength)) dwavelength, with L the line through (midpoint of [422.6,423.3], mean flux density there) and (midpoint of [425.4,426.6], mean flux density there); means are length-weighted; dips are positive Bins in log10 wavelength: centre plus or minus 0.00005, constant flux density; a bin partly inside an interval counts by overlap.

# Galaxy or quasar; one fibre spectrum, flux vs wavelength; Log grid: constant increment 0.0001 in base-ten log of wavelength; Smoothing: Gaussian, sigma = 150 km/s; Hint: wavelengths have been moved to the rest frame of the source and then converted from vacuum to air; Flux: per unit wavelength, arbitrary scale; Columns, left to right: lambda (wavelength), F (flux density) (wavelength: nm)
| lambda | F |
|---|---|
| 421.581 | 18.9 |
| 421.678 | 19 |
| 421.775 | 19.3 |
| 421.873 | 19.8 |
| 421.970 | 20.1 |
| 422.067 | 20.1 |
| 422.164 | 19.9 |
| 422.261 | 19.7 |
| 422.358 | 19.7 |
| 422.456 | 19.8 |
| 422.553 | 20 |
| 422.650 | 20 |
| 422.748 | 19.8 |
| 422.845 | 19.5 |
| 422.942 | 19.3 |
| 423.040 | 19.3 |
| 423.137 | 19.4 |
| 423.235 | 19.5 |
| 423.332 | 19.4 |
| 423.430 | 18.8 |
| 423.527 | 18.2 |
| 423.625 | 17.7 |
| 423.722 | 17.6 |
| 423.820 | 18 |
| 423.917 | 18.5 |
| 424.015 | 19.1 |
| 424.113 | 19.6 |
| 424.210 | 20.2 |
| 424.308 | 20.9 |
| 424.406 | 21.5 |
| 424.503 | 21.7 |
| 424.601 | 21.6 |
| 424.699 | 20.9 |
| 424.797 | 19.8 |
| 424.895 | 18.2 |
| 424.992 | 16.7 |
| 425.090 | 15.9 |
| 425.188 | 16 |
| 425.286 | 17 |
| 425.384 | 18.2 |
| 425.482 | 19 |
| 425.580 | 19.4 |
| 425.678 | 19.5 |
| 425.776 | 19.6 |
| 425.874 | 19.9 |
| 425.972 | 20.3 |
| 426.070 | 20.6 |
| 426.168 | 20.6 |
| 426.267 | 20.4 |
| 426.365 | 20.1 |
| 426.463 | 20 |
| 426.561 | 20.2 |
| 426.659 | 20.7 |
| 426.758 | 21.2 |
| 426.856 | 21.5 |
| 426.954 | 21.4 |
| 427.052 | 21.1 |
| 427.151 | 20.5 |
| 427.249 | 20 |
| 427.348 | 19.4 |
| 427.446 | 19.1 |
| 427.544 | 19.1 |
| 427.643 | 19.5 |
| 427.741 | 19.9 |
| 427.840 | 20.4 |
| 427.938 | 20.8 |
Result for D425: 0.05 nm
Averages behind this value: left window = 19.5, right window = 19.9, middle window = 19.1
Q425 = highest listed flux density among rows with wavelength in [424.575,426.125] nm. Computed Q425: 21.6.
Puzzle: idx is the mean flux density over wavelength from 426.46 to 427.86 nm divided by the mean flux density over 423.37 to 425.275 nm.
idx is 1.1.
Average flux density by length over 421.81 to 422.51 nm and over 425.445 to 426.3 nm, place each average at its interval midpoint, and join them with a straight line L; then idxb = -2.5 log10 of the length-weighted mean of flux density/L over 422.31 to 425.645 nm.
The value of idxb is 0.04 mag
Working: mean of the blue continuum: 19.9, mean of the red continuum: 19.9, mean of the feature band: 19.1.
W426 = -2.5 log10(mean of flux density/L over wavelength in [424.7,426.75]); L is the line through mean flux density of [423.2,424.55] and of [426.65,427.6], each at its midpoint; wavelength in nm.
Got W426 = 0.04 mag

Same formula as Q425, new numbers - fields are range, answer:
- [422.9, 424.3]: 20.2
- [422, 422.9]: 20.1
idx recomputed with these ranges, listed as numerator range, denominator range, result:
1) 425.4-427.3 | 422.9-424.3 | 1.07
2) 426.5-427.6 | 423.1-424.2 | 1.09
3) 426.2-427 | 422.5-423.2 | 1.05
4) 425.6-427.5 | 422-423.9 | 1.05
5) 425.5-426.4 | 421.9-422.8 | 1.00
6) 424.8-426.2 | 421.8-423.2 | 0.95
